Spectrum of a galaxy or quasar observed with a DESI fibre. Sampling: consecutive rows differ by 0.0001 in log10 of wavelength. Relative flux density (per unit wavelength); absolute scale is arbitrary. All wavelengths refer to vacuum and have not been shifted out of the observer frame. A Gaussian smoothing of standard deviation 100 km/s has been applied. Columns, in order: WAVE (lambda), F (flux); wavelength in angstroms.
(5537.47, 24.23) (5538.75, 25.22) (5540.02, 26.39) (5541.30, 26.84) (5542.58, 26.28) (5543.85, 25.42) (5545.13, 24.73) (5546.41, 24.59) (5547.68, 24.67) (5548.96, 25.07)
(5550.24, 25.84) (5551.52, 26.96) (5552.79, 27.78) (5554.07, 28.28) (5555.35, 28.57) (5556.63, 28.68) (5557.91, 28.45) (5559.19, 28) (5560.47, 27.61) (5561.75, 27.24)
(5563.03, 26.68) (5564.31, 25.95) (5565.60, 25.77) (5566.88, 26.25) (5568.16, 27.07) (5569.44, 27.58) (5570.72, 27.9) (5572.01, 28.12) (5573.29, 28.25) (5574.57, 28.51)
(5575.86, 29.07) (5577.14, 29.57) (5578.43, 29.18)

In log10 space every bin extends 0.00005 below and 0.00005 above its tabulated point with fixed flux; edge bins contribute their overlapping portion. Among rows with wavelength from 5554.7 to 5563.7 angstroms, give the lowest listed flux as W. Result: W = 26.68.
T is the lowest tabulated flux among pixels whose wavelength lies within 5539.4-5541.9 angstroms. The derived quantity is 26.39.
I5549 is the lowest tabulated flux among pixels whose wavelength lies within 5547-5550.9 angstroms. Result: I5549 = 24.67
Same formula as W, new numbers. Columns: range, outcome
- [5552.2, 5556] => 27.78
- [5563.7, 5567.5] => 25.77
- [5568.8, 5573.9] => 27.58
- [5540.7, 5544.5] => 25.42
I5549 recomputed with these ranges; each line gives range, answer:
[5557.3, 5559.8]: 28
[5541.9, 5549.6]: 24.59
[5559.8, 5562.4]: 27.24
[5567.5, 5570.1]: 27.07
